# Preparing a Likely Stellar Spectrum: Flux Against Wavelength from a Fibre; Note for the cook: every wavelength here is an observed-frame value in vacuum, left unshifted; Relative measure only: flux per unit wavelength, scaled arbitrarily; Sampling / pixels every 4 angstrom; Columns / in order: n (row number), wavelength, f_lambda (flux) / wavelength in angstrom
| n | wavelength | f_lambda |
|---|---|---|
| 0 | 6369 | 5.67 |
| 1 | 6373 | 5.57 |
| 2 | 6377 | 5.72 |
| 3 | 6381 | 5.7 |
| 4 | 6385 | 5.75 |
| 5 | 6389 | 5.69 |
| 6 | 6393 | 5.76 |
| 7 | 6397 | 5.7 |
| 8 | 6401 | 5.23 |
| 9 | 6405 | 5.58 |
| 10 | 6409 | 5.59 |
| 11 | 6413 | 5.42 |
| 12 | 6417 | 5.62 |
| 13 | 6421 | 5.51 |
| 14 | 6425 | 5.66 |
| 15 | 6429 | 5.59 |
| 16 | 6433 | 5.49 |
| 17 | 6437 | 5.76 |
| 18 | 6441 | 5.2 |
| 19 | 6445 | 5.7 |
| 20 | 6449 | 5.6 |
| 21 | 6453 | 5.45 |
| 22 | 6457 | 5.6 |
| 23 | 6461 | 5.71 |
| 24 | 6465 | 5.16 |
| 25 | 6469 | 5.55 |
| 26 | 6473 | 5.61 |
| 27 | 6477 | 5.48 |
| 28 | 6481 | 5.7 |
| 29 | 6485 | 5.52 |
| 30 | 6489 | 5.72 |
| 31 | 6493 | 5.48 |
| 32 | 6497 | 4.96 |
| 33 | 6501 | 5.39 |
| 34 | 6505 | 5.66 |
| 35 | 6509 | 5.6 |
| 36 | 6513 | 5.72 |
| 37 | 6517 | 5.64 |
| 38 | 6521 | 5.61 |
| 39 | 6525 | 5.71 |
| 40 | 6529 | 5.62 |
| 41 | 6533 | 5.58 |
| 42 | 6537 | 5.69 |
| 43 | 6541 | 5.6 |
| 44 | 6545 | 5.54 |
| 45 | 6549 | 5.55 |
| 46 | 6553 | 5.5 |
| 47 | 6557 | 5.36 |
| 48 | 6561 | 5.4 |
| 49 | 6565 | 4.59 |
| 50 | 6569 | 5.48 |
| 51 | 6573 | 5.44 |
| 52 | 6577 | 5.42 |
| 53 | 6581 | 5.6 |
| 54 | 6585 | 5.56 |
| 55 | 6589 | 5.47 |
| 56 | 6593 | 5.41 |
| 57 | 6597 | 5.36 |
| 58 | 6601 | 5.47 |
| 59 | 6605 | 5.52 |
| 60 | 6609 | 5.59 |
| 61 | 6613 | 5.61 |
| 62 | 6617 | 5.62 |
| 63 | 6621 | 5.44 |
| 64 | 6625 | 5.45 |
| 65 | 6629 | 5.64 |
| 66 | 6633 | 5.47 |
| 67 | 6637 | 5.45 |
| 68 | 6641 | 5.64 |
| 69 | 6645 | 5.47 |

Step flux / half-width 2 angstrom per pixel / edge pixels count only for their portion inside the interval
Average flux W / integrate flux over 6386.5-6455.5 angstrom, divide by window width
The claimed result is 5.56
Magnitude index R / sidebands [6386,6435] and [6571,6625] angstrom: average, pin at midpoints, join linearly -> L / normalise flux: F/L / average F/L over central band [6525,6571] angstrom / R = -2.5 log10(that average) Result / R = 0.01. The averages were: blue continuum 5.57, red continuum 5.5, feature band 5.46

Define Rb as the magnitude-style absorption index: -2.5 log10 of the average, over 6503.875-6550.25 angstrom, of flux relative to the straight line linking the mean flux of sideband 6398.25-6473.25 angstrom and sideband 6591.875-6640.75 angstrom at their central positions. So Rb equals -0.02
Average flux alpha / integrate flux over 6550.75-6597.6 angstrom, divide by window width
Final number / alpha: 5.38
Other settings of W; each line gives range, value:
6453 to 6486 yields 5.54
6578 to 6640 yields 5.51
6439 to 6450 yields 5.49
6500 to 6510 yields 5.56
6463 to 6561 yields 5.54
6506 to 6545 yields 5.64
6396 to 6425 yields 5.52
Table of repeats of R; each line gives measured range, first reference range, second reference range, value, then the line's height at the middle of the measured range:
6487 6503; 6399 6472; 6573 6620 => 0.026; 5.52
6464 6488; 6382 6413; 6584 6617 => 0.008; 5.57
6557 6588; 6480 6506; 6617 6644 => 0.028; 5.5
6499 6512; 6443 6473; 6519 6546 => 0.006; 5.6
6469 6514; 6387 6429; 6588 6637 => 0.004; 5.55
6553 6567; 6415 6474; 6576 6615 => 0.070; 5.51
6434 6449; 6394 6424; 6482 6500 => -0.012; 5.49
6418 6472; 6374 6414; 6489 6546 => 0.011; 5.6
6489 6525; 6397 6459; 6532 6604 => -0.009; 5.49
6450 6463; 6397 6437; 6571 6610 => -0.012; 5.53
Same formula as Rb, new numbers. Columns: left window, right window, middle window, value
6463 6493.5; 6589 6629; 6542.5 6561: 0.007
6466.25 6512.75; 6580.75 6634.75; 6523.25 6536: -0.024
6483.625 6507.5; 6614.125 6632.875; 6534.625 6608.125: 0.011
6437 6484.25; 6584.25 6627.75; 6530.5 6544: -0.020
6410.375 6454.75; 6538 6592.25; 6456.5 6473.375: 0.001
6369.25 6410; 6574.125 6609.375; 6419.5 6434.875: 0.008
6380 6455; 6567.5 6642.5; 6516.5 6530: -0.021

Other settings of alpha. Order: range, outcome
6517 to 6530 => 5.65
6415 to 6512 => 5.53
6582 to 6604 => 5.46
